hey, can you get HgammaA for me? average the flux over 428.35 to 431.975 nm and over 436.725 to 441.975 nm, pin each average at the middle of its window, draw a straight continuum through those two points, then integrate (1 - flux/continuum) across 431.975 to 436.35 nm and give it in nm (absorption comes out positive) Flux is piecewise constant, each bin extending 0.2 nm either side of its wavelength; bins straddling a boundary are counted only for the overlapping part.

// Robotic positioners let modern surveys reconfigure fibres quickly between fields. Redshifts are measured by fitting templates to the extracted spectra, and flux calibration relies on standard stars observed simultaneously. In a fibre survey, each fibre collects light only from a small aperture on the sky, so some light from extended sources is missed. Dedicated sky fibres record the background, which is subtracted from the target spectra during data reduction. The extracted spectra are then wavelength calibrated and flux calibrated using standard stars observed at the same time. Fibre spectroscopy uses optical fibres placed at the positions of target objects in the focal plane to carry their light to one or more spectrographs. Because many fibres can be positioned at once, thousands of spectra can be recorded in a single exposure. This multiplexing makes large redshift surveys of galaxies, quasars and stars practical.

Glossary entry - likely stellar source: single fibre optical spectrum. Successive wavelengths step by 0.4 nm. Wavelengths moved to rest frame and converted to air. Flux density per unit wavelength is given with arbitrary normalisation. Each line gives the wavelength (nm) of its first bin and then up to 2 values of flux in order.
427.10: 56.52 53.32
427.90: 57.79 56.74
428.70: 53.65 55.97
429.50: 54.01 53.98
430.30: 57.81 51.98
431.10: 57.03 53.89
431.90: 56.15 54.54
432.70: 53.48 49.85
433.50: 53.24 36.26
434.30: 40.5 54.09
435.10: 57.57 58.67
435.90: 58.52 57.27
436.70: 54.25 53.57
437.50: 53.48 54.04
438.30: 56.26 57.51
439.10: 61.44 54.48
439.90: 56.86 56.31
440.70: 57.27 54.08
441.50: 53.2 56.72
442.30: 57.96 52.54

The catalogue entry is 0.25 nm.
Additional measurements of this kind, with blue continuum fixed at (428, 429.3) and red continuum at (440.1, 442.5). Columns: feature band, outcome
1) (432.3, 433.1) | 0.041 nm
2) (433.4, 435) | 0.272 nm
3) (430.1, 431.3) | 0.002 nm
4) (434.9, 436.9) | -0.052 nm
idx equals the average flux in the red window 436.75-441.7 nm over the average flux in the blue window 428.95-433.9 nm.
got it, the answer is 1.04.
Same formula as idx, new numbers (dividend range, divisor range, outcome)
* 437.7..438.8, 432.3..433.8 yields 1.08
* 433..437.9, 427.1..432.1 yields 0.95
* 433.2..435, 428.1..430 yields 0.85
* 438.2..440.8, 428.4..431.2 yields 1.04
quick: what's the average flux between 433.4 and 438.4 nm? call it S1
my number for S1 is 52.8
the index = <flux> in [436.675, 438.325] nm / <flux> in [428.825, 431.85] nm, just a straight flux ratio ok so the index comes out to 0.98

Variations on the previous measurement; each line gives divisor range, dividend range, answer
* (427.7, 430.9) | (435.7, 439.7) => 1.02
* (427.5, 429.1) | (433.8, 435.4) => 0.87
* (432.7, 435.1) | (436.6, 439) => 1.14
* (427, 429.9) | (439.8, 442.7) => 1.01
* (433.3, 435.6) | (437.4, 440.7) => 1.14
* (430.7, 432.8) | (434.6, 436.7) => 1.04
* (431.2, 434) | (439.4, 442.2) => 1.07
